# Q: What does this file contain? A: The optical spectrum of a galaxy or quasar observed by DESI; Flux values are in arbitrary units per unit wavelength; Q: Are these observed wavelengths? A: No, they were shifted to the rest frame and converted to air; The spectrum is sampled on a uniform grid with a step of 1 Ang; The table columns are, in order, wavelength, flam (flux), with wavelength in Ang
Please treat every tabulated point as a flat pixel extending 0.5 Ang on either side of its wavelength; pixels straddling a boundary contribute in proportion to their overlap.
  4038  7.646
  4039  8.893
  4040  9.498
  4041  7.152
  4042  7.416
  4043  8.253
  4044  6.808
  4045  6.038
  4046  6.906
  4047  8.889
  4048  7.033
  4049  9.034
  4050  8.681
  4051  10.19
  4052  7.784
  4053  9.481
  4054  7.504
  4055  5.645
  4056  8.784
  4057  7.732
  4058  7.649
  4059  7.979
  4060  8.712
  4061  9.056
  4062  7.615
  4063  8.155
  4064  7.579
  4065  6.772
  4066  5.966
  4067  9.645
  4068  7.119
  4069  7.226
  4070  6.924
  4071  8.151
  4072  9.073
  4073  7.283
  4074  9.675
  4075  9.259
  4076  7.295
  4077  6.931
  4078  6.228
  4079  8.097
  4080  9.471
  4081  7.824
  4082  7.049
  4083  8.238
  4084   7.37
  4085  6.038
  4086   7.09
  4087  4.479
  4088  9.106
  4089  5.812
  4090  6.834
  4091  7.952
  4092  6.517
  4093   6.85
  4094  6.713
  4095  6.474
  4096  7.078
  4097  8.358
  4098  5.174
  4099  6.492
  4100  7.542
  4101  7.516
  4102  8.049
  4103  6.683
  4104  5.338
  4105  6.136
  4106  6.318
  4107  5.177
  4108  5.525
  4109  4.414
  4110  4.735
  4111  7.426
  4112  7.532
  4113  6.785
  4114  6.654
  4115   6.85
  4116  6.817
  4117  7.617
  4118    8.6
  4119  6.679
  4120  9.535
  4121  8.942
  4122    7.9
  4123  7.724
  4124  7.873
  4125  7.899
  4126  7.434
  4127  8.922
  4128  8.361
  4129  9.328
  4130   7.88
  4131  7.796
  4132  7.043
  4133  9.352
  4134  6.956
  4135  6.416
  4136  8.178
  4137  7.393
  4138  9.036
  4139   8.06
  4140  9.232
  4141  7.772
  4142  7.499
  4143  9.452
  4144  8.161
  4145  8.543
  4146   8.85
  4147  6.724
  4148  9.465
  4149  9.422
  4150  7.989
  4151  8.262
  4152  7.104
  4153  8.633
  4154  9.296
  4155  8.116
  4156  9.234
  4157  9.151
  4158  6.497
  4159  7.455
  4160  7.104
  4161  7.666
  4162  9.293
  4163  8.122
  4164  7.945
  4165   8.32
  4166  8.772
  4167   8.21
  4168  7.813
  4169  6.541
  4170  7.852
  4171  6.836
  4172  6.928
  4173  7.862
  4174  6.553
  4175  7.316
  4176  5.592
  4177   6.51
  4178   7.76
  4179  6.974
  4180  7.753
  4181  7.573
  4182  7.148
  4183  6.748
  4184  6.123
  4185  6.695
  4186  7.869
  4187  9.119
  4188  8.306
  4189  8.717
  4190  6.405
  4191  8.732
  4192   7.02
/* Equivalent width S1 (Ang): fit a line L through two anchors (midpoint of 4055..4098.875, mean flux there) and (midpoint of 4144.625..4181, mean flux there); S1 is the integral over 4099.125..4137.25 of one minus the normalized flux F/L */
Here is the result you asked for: 1.8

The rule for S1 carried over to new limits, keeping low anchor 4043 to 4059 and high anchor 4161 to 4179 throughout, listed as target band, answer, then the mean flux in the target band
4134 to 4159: -2.1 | 8.23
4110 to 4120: 0.6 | 7.21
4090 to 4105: 1.7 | 6.88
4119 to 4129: -0.8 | 8.26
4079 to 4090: 0.7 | 7.27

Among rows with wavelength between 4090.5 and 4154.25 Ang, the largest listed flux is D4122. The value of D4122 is 9.535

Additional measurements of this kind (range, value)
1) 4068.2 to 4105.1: 9.675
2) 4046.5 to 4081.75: 10.19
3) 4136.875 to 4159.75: 9.465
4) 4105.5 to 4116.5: 7.532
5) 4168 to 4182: 7.862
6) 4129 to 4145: 9.452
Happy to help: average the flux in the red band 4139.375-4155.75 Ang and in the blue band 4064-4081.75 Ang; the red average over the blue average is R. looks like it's 1.08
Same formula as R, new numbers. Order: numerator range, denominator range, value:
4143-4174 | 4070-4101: 1.10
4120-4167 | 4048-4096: 1.07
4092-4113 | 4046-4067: 0.81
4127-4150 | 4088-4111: 1.26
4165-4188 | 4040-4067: 0.93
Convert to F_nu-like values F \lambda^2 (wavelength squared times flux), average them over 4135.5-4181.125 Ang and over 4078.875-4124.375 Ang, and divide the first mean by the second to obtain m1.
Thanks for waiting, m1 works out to 1.16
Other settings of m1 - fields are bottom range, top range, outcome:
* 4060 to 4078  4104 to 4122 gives 0.89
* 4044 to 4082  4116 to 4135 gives 1.05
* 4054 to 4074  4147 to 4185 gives 1.04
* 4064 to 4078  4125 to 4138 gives 1.06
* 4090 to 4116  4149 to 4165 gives 1.27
